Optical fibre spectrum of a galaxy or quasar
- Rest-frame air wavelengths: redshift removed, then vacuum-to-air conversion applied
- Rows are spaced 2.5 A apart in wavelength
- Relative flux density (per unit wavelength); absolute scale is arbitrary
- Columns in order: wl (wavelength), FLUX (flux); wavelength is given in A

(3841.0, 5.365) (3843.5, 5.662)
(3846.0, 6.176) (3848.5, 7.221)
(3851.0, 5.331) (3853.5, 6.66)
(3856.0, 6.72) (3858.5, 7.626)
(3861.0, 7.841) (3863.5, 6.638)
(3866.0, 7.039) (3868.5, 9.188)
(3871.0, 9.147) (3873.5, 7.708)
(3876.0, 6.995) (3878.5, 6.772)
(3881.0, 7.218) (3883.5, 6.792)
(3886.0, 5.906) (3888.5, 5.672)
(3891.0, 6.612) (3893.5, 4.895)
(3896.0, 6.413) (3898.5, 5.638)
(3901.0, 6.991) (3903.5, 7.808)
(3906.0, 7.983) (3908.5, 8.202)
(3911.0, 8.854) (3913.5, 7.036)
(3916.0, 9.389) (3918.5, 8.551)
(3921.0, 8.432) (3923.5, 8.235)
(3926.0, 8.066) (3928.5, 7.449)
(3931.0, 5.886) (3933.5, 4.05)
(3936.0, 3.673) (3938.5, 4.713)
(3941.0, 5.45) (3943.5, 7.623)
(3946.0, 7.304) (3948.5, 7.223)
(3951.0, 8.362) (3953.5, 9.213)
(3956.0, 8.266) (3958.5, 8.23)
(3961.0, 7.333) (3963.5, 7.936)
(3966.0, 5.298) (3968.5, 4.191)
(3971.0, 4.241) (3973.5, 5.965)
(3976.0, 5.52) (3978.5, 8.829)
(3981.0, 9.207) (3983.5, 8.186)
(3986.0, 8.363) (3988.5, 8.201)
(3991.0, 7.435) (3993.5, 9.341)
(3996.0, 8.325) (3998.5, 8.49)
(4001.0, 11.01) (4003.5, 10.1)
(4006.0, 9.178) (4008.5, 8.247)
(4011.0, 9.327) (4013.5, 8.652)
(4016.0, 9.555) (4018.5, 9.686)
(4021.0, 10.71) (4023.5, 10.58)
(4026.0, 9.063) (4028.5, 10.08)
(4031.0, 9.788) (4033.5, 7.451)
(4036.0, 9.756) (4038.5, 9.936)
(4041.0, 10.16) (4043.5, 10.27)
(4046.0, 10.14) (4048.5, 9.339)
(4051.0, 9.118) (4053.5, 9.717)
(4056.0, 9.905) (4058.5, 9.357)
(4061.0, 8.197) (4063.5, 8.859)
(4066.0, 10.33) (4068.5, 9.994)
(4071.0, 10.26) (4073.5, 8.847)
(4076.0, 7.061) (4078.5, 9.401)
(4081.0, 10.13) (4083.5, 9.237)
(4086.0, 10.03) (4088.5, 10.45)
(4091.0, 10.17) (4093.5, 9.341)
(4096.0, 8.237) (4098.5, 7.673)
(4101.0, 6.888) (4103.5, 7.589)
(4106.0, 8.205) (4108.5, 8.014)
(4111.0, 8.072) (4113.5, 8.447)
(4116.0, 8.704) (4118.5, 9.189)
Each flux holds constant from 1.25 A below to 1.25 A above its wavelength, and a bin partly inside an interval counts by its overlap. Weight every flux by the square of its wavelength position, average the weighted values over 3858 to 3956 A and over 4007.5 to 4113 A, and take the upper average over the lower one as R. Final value 1.39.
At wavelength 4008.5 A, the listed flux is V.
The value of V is 8.247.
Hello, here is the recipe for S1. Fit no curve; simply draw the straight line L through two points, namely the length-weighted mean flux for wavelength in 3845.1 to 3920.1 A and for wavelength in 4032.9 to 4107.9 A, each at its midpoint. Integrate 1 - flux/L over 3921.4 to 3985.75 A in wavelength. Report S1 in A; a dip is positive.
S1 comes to 8.8 A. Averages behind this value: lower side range 7.18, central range 6.86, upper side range 9.21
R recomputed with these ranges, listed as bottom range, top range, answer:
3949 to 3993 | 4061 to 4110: 1.29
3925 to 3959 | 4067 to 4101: 1.46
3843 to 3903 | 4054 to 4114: 1.46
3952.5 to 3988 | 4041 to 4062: 1.38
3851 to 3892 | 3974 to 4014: 1.29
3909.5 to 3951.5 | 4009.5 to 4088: 1.43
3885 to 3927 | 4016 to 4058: 1.41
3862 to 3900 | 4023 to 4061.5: 1.51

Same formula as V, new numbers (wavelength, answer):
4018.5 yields 9.686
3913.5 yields 7.036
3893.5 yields 4.895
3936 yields 3.673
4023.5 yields 10.58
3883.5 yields 6.792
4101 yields 6.888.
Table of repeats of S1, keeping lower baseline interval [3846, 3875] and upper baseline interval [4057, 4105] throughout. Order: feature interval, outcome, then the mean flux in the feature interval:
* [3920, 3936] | 2.3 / 6.74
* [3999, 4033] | -4.3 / 9.61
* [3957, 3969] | 2.0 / 6.78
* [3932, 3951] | 4.9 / 5.9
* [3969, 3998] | 2.7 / 7.54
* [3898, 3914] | 0.1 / 7.61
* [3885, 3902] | 3.5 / 6.01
